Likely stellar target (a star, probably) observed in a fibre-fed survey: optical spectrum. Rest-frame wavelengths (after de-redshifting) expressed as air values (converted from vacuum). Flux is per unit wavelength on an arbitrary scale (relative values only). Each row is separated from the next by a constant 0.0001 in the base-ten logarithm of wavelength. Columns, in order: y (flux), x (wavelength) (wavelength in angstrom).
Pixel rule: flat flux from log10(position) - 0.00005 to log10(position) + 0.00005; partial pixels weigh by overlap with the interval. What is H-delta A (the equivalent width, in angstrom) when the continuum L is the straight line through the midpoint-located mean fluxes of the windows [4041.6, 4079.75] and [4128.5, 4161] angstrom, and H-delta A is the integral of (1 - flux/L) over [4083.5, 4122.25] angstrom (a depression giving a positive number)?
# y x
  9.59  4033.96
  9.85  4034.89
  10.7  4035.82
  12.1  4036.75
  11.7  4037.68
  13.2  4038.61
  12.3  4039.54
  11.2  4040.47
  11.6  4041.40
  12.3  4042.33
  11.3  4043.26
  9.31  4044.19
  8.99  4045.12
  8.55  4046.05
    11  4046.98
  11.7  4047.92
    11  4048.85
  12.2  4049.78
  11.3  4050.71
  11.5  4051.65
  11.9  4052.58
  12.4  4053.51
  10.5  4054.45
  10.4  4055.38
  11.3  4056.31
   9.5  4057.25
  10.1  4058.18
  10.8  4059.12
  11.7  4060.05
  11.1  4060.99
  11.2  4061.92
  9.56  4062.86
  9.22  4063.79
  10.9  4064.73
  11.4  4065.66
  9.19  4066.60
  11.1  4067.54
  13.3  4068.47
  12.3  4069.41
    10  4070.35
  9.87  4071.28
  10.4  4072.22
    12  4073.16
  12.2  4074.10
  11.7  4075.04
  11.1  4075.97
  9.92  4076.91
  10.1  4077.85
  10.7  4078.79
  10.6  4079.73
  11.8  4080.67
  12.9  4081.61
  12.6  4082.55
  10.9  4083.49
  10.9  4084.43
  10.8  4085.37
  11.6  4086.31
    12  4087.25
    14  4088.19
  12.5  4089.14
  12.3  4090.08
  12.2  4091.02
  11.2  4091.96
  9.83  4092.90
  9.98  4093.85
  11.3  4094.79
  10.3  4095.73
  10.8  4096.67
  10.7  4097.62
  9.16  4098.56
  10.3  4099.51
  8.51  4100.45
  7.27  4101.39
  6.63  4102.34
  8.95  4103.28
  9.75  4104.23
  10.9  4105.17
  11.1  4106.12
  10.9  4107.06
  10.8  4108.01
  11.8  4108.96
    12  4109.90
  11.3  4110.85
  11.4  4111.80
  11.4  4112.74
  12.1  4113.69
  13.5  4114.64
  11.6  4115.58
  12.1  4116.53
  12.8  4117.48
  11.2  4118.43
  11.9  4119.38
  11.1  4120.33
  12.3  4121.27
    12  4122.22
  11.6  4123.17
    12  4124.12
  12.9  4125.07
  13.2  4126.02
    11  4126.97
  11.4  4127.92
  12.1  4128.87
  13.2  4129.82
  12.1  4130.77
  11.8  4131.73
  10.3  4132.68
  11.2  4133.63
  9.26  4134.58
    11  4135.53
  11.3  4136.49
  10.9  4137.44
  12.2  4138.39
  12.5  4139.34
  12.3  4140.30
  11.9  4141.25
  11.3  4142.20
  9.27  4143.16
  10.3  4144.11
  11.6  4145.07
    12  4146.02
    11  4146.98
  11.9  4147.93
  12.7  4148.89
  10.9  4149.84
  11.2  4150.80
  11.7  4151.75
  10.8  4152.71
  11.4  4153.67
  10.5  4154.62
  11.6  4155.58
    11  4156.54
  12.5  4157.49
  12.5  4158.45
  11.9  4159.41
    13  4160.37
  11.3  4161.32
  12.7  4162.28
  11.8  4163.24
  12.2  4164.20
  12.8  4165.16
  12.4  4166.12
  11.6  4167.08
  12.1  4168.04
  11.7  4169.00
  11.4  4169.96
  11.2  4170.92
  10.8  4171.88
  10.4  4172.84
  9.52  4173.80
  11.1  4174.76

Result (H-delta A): 0.5 angstrom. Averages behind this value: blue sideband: 10.9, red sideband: 11.5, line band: 11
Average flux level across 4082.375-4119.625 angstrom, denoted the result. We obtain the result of 11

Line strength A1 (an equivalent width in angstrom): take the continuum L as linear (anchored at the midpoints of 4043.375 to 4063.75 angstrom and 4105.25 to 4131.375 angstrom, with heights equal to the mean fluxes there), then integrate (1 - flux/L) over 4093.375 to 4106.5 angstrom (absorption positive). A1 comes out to 2.1 angstrom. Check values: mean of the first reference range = 10.7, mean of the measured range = 9.68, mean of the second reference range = 11.9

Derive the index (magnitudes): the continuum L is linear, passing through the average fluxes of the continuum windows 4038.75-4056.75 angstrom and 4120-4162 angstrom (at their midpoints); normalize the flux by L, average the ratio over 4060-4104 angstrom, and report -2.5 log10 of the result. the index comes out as 0.05 mag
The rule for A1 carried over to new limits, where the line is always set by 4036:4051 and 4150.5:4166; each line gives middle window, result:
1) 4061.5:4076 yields 0.51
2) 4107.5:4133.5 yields -0.55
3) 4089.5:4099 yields 0.57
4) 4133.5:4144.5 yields 0.57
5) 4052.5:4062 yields 0.30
